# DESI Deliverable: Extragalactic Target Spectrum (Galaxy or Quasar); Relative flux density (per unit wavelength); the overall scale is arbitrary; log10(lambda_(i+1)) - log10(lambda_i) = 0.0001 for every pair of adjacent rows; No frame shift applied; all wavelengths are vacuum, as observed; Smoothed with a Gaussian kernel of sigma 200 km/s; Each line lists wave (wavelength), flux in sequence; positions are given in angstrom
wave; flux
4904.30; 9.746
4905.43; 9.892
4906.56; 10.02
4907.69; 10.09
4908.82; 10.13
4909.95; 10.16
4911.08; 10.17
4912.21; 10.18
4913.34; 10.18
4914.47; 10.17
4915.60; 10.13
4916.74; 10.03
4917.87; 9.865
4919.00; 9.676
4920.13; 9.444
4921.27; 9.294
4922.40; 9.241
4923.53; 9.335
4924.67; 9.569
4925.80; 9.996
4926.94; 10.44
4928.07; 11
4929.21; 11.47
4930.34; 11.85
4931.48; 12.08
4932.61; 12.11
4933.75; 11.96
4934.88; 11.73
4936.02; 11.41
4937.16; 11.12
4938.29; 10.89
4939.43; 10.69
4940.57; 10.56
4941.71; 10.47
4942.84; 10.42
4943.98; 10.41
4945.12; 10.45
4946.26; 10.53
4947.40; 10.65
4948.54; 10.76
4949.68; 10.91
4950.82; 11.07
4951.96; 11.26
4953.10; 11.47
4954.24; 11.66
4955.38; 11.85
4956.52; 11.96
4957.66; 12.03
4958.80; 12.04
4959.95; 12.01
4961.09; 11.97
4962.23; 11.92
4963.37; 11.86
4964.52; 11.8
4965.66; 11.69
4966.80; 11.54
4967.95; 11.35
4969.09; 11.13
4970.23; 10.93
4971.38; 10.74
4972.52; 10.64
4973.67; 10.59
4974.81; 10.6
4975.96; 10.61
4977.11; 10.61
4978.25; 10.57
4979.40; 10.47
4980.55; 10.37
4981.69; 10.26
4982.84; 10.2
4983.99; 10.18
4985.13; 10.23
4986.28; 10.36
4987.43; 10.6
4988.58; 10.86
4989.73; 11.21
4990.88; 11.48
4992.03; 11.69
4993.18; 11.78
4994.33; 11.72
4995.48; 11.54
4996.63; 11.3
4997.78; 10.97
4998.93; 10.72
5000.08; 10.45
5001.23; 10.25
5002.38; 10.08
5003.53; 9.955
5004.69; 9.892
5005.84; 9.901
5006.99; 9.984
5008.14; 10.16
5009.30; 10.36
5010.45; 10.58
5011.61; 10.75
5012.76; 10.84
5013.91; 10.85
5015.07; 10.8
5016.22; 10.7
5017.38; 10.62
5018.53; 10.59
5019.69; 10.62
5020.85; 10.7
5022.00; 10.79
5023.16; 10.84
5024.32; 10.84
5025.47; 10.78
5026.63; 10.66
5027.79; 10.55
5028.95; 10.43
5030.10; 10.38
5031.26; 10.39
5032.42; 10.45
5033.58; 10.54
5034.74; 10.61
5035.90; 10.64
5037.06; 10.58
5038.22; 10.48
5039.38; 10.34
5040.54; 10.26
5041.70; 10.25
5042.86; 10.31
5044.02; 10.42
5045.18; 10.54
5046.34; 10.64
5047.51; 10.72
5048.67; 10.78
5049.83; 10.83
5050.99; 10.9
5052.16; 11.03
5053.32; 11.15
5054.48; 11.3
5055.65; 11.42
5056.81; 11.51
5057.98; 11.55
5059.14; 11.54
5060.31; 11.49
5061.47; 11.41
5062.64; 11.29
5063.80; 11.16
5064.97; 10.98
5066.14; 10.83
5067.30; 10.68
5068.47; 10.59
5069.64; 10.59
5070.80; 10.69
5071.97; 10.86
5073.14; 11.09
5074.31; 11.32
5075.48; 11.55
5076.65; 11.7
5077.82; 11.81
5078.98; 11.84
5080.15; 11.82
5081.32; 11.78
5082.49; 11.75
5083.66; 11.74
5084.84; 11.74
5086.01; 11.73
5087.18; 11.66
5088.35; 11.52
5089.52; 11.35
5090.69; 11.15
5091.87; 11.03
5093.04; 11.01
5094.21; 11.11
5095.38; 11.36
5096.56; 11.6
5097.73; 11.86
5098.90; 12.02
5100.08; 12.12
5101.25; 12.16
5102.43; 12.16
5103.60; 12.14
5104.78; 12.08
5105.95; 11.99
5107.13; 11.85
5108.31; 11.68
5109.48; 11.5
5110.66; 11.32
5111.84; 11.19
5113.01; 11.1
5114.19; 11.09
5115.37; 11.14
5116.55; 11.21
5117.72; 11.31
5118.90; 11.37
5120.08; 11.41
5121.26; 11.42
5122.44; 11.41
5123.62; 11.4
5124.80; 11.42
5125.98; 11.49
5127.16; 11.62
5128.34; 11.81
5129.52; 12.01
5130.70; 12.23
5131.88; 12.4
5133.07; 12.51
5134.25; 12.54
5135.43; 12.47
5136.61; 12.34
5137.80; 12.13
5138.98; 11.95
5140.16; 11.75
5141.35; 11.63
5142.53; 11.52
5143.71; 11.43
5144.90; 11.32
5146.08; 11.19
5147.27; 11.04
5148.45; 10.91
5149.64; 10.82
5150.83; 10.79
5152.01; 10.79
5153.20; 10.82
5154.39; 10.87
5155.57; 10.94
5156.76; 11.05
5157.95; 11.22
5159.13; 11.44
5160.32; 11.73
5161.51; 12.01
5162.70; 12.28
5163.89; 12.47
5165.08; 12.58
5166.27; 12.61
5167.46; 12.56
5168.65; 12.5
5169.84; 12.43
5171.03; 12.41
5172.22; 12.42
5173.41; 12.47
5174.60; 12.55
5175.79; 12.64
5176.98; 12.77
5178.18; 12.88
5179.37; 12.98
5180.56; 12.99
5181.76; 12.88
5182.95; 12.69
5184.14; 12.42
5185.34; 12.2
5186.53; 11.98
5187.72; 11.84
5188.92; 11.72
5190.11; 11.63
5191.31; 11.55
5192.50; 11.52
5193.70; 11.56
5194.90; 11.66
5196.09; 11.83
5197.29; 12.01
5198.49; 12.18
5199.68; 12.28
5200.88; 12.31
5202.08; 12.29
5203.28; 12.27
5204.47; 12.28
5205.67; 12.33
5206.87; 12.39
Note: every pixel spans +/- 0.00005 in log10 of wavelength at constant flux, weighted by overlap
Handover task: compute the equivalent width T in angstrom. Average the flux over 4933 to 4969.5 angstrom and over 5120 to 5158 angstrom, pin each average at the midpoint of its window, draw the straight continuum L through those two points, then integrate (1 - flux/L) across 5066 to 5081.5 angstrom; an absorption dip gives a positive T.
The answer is 0.32 angstrom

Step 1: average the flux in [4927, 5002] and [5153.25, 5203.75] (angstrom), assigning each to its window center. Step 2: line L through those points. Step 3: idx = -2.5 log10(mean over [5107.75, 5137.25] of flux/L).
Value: 0.02 mag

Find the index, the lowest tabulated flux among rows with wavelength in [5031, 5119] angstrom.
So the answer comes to 10.25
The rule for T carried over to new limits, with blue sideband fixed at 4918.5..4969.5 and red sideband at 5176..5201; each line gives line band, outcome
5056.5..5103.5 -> 0.99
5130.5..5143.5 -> -0.18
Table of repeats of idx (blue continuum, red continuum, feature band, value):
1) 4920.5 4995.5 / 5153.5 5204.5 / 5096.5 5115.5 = 0.00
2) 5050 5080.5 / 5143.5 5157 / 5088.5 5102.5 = -0.04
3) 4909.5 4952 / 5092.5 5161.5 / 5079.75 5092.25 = -0.02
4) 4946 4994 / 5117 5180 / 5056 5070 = 0.03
